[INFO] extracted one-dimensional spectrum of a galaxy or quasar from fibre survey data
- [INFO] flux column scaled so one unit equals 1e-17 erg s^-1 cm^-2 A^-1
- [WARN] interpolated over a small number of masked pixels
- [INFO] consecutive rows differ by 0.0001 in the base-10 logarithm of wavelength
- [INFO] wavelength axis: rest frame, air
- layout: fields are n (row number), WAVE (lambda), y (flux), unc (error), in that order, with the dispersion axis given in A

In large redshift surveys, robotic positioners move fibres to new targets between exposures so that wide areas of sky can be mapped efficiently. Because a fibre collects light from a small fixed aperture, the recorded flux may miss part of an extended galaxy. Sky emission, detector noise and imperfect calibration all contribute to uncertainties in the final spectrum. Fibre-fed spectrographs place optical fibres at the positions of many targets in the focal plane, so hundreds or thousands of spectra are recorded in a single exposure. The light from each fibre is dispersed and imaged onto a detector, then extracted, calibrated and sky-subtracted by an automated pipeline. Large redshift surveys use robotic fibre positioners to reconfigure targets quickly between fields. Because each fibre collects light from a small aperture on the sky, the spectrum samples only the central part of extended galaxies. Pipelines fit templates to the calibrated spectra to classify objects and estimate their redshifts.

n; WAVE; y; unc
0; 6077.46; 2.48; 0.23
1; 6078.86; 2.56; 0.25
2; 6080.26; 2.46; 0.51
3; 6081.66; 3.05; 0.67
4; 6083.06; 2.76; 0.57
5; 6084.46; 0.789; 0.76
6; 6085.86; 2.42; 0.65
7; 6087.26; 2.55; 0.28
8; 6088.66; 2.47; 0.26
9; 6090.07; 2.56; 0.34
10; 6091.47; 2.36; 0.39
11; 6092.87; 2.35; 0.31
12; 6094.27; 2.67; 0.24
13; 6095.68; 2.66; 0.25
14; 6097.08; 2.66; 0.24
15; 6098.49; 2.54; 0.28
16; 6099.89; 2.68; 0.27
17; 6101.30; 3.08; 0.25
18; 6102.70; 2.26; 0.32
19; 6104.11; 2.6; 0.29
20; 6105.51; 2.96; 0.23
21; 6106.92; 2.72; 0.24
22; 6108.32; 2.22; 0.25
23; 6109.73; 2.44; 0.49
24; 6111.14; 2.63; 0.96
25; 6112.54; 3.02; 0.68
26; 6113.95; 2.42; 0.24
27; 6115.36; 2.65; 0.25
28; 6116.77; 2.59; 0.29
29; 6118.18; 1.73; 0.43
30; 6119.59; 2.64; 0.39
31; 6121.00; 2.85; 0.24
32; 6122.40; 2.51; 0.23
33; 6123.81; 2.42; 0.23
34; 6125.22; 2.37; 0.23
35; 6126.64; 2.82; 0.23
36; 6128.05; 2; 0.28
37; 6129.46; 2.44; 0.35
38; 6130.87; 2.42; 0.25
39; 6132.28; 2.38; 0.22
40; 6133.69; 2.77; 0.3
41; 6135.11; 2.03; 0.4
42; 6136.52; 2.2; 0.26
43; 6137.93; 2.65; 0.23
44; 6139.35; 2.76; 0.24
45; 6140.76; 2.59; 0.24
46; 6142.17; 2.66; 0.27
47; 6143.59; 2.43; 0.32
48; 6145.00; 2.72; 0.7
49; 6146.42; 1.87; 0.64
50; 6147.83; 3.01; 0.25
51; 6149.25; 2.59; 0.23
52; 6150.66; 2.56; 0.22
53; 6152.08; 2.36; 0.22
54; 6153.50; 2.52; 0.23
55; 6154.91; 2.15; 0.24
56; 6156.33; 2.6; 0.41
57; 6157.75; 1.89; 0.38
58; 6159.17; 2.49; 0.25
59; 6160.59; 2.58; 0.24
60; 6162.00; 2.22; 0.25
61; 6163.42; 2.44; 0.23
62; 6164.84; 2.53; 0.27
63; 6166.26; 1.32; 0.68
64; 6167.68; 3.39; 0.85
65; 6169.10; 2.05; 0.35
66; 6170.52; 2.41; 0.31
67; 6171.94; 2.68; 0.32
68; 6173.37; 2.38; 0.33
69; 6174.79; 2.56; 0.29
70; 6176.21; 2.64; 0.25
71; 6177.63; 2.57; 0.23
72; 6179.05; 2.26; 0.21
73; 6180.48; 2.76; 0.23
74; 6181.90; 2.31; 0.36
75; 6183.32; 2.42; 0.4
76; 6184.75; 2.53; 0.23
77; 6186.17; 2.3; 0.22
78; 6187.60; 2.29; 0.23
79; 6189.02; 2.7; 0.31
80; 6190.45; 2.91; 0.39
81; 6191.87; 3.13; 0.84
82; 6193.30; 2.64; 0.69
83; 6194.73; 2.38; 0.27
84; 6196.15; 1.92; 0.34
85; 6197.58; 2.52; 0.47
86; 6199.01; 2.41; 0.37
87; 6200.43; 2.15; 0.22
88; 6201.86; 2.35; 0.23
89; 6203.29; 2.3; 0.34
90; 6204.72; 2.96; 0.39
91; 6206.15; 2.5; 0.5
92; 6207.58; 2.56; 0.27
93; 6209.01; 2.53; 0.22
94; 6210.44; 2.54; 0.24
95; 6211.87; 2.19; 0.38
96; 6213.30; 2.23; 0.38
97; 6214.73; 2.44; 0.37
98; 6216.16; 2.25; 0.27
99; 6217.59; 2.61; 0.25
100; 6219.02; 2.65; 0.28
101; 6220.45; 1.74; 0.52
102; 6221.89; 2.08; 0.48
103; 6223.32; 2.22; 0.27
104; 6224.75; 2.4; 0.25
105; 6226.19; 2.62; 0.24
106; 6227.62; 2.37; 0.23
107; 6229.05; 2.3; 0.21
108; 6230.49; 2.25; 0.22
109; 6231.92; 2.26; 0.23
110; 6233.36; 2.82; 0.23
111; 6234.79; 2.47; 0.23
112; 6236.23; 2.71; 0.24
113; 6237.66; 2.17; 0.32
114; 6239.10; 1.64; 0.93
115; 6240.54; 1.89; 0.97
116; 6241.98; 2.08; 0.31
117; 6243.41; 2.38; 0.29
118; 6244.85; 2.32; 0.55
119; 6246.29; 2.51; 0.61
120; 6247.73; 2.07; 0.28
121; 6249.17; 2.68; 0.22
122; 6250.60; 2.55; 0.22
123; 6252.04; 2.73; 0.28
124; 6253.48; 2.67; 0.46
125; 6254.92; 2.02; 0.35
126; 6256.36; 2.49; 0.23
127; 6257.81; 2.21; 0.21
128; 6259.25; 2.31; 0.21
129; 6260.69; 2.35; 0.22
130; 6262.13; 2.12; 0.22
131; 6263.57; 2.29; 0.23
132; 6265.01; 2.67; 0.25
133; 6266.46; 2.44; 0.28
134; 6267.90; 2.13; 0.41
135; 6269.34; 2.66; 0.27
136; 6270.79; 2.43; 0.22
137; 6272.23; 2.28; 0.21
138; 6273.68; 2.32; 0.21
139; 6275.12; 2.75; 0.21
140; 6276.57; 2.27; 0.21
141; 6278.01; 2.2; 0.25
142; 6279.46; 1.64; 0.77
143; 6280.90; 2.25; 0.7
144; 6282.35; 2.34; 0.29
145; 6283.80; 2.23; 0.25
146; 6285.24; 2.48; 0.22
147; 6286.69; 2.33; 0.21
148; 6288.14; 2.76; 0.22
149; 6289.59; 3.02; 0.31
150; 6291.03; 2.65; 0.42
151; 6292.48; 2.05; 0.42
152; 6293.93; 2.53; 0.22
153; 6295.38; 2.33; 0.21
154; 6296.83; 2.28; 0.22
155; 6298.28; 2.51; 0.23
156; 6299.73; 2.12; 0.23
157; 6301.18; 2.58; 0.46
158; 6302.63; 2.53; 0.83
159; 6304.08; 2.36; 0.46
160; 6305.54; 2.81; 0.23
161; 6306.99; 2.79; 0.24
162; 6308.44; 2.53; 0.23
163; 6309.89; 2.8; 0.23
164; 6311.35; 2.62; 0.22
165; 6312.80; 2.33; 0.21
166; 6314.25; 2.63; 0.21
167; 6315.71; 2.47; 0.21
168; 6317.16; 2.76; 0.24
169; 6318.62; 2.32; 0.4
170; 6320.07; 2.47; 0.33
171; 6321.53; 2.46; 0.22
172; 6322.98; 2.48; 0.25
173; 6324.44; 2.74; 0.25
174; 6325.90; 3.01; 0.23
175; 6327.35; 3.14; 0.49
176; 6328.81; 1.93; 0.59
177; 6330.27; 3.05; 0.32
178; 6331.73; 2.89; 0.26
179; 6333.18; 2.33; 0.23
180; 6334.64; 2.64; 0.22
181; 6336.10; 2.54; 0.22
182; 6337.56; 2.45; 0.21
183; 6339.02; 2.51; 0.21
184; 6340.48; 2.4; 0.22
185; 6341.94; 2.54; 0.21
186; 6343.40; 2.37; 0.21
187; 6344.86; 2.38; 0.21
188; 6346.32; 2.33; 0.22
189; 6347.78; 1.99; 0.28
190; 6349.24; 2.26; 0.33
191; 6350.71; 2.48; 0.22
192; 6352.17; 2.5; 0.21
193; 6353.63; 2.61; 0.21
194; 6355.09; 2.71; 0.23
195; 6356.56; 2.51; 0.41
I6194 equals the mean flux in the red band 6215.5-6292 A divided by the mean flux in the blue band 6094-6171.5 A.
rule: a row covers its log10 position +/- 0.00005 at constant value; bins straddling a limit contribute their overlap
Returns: 0.95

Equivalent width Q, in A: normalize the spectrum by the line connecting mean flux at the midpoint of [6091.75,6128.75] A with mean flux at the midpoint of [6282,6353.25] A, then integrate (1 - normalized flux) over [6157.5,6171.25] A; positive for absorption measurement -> 1.06 A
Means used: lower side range 2.55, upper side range 2.51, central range 2.35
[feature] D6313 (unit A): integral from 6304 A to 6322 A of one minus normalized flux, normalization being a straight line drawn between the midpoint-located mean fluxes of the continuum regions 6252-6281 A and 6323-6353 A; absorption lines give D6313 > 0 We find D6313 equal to -0.9 A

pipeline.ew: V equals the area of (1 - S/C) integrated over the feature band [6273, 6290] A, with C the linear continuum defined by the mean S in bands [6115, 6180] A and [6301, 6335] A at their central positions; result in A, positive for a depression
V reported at 1.4 A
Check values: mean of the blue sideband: 2.45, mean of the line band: 2.37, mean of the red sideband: 2.61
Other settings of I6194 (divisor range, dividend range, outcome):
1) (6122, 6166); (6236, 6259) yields 0.95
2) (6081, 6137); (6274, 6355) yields 1.00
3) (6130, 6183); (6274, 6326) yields 1.01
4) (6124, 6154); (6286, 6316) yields 1.02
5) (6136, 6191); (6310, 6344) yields 1.04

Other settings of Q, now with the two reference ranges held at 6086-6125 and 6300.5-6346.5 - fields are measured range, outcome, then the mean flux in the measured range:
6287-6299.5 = 0.4 A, 2.49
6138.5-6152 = 0.0 A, 2.57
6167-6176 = -0.1 A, 2.58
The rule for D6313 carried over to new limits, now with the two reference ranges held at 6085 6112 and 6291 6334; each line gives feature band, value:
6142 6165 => 1.1 A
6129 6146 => 0.4 A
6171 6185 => 0.3 A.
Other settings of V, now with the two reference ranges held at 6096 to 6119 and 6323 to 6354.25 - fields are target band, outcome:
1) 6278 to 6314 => 1.2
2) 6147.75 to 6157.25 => 0.3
